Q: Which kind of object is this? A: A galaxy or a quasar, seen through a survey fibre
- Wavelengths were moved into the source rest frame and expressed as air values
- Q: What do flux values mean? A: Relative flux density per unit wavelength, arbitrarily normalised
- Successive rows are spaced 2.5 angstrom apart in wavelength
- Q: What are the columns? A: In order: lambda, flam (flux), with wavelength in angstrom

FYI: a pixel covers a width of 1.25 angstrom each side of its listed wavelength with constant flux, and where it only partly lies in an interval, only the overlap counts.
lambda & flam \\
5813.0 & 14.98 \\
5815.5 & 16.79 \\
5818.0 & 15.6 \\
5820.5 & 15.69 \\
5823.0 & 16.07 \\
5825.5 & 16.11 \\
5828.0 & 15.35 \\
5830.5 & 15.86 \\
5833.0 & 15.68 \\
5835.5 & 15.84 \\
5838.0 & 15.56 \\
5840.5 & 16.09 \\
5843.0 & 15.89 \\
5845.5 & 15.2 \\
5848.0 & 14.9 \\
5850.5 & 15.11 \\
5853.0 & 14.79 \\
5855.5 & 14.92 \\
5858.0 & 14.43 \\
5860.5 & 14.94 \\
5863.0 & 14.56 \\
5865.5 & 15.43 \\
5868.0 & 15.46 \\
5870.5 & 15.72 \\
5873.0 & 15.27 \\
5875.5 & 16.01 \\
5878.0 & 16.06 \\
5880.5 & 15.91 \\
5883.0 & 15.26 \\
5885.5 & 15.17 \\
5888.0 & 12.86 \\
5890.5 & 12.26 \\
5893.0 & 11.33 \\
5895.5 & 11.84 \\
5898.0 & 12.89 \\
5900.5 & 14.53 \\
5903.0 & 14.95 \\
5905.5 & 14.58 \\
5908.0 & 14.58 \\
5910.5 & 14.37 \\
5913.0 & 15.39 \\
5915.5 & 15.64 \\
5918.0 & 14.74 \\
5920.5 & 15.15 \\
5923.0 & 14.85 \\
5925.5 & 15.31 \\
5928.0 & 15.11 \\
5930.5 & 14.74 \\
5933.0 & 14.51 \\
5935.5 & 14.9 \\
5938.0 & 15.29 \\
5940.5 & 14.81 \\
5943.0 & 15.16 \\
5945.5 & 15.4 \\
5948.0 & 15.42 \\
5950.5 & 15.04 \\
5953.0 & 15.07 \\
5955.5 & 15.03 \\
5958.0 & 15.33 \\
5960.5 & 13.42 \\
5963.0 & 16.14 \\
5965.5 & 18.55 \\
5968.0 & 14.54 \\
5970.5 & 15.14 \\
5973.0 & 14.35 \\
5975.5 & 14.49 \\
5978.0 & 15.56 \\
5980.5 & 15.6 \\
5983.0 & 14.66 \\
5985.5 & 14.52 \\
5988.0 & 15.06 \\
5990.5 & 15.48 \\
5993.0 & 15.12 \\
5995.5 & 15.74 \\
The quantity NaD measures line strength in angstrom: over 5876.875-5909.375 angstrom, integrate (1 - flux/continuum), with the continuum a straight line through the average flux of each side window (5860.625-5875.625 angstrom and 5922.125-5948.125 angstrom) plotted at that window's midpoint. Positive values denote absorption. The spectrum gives 2.6 angstrom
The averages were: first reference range 15.3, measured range 14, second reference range 15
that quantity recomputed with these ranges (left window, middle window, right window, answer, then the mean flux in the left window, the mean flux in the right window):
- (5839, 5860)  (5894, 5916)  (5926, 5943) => 1.15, 15.2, 14.9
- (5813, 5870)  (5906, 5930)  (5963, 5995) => 0.59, 15.5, 15.3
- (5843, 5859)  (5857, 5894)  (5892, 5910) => -1.11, 15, 13.6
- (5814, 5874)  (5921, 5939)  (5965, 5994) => 0.37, 15.5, 15.2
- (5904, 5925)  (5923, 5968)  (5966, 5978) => -0.80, 14.9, 15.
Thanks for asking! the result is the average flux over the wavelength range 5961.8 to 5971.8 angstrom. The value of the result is 16.1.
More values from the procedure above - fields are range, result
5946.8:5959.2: 15.2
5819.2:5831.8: 15.8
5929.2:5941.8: 14.9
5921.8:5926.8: 15.1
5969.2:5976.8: 14.7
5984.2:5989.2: 14.8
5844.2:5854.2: 15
